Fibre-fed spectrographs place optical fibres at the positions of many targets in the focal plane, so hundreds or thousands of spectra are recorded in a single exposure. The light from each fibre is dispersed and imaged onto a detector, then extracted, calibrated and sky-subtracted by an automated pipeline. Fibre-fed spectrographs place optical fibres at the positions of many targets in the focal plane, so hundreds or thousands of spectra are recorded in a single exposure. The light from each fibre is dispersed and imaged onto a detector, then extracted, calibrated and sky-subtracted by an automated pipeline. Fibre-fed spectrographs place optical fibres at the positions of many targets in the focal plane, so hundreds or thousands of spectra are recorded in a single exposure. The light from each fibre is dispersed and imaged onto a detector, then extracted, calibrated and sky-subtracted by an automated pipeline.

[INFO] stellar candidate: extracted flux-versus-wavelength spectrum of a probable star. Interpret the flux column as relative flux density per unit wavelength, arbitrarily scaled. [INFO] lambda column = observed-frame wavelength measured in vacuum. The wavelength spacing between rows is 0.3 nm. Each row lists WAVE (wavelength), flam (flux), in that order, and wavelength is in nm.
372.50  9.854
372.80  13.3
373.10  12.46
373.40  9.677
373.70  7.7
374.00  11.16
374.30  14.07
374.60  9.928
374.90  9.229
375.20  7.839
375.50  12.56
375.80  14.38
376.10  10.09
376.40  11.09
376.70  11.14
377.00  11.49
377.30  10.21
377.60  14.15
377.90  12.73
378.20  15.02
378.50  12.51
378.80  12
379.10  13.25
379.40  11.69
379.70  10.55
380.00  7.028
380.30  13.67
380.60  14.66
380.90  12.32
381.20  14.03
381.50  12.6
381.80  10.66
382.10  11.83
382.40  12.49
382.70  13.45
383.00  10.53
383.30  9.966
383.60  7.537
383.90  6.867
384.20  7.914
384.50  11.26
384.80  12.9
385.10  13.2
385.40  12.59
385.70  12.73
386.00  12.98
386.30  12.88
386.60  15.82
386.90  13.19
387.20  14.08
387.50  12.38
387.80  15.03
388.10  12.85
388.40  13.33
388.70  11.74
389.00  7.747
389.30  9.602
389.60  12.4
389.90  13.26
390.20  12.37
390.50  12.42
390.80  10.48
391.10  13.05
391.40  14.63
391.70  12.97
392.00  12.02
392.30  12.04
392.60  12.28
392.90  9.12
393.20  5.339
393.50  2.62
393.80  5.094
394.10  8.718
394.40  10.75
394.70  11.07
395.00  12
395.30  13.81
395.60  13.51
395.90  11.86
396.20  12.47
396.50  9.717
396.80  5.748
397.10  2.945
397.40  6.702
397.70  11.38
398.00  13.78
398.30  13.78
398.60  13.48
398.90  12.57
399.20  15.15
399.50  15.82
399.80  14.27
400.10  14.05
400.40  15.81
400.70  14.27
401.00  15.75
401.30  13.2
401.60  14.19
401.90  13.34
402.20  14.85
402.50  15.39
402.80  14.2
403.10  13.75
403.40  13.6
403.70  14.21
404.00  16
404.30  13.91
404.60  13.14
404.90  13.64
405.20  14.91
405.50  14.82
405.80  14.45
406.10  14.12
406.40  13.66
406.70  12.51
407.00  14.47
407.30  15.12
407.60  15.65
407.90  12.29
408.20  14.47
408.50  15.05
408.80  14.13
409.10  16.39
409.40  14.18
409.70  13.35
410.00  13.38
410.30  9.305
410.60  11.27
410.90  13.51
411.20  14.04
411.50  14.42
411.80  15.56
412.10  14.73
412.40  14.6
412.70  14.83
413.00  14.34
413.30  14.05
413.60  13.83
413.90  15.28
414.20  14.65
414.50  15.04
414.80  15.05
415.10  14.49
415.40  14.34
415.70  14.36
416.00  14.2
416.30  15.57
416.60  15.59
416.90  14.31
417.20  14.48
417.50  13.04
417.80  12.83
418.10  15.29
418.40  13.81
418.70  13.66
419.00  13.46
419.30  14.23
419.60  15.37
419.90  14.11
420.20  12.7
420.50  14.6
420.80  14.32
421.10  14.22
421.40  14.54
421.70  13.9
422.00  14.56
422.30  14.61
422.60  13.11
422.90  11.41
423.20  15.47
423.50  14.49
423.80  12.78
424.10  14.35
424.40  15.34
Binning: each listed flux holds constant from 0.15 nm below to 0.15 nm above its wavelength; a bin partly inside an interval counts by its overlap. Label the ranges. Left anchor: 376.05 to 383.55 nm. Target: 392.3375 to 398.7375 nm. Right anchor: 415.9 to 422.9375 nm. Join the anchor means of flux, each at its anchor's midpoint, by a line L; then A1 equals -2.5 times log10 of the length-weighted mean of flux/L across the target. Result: 0.29 mag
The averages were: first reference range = 11.9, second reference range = 14.1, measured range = 9.85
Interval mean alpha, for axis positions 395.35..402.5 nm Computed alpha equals 12.6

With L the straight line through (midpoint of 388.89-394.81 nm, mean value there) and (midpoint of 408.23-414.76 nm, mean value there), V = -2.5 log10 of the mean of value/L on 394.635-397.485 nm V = 0.12 mag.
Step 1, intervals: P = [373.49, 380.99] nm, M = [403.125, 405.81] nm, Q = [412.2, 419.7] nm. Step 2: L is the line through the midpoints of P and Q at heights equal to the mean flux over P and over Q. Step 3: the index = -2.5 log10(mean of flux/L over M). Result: -0.053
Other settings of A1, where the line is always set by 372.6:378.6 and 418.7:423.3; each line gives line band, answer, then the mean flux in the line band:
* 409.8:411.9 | 0.04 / 13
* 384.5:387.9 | -0.10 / 13.3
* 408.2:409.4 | -0.13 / 15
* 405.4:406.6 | -0.08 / 14.2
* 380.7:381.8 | -0.08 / 12.7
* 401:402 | -0.08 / 13.9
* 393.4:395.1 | 0.43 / 8.44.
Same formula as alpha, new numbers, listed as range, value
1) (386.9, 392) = 12.4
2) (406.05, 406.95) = 13.5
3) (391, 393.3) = 11.5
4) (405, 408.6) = 14.3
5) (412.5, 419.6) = 14.4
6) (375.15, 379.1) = 12.1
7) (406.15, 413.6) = 14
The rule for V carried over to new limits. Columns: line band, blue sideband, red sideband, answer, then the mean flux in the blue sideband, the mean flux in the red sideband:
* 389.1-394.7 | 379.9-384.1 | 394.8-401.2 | 0.136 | 11.3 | 12.3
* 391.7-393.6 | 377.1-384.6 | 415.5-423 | 0.296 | 11.6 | 14.1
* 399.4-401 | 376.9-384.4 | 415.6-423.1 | -0.161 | 11.6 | 14.1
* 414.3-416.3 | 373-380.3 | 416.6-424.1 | -0.073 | 11.4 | 14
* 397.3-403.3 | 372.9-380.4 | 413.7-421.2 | -0.057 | 11.4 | 14.4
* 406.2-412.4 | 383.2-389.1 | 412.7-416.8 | 0.019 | 11.9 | 14.7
